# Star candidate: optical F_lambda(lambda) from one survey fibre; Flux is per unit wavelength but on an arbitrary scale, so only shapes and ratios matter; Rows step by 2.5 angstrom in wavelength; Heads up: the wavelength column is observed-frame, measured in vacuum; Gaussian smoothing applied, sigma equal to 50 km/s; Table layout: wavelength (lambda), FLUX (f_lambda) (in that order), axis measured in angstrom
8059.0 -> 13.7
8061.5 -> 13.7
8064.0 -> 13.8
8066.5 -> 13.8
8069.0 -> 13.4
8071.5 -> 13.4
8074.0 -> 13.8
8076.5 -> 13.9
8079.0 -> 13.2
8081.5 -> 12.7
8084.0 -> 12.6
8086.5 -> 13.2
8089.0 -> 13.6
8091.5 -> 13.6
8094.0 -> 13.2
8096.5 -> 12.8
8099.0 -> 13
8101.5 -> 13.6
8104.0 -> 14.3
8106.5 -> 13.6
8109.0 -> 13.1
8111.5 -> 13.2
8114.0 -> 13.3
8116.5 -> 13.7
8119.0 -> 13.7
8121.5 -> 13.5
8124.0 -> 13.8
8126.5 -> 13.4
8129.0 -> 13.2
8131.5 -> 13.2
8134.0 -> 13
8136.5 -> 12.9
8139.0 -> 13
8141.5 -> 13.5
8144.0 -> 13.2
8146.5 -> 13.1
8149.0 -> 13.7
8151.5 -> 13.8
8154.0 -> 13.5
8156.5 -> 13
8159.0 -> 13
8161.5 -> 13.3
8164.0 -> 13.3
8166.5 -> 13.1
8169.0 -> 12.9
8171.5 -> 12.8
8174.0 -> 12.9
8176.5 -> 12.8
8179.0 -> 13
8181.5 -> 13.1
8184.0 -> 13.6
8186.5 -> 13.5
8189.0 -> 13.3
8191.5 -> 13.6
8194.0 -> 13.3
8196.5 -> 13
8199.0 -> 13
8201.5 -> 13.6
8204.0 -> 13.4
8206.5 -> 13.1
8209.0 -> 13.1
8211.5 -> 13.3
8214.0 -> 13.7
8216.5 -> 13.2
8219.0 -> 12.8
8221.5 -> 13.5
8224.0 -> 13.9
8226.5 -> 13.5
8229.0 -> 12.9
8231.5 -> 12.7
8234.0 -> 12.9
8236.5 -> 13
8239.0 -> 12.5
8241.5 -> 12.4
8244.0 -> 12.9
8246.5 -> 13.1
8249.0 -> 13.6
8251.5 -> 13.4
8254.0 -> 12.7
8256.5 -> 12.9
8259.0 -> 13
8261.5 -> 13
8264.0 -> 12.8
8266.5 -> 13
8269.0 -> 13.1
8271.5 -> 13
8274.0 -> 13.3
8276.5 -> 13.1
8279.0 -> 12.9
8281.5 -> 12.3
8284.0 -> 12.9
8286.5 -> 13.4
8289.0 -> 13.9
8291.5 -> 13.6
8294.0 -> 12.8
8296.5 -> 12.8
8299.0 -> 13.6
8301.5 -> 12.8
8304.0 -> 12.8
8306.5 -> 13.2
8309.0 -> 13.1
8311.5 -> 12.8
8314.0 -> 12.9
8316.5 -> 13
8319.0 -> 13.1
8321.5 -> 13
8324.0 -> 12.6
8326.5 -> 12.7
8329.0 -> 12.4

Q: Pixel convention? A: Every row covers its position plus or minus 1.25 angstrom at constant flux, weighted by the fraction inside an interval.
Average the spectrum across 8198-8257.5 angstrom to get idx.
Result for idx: 13.1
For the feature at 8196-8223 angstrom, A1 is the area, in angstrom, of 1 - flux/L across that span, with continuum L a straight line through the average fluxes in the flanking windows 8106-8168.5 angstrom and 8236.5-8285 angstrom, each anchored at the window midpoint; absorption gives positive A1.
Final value -0.3 angstrom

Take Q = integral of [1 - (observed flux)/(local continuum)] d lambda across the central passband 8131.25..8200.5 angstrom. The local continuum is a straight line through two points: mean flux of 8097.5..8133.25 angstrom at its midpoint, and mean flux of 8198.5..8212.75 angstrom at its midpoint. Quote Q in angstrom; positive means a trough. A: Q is 0.8 angstrom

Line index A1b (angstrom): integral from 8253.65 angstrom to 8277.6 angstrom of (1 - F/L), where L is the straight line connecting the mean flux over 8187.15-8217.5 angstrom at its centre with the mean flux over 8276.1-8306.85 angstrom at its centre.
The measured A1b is 0.3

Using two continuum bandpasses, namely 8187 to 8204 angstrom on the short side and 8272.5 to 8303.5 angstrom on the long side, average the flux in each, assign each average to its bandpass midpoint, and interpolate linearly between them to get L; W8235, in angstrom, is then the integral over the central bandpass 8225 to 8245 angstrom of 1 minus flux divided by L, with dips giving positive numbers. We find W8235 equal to 0.55 angstrom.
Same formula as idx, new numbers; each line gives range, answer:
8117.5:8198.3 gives 13.2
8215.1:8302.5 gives 13.1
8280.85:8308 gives 13.1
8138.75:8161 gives 13.3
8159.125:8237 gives 13.2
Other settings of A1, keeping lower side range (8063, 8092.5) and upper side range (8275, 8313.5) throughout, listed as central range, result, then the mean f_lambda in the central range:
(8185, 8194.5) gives -0.15 angstrom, 13.4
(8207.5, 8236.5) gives -0.08 angstrom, 13.2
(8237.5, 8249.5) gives 0.26 angstrom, 12.9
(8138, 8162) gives -0.03 angstrom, 13.3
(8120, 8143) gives 0.08 angstrom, 13.3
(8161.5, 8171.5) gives 0.14 angstrom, 13.1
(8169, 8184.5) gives 0.30 angstrom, 13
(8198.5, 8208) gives -0.06 angstrom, 13.3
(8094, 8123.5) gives -0.16 angstrom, 13.4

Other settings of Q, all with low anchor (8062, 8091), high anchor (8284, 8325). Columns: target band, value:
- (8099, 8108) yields -0.2 angstrom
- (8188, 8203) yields -0.1 angstrom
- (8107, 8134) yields -0.1 angstrom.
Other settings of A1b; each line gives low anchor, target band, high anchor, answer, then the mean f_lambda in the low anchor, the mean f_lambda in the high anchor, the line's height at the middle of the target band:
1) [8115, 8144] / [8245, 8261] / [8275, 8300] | 0.08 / 13.3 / 13.1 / 13.2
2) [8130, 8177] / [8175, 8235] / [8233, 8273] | -0.85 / 13.2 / 13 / 13.1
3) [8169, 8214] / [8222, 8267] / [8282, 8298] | 0.62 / 13.2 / 13.2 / 13.2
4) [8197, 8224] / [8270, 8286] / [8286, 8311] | 0.32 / 13.3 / 13.2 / 13.2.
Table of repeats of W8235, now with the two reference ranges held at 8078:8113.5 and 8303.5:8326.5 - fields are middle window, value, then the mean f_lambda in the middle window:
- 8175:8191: -0.1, 13.2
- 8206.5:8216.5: -0.2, 13.3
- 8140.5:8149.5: -0.1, 13.3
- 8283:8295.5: -0.3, 13.3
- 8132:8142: 0.1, 13.1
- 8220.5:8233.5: -0.2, 13.3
